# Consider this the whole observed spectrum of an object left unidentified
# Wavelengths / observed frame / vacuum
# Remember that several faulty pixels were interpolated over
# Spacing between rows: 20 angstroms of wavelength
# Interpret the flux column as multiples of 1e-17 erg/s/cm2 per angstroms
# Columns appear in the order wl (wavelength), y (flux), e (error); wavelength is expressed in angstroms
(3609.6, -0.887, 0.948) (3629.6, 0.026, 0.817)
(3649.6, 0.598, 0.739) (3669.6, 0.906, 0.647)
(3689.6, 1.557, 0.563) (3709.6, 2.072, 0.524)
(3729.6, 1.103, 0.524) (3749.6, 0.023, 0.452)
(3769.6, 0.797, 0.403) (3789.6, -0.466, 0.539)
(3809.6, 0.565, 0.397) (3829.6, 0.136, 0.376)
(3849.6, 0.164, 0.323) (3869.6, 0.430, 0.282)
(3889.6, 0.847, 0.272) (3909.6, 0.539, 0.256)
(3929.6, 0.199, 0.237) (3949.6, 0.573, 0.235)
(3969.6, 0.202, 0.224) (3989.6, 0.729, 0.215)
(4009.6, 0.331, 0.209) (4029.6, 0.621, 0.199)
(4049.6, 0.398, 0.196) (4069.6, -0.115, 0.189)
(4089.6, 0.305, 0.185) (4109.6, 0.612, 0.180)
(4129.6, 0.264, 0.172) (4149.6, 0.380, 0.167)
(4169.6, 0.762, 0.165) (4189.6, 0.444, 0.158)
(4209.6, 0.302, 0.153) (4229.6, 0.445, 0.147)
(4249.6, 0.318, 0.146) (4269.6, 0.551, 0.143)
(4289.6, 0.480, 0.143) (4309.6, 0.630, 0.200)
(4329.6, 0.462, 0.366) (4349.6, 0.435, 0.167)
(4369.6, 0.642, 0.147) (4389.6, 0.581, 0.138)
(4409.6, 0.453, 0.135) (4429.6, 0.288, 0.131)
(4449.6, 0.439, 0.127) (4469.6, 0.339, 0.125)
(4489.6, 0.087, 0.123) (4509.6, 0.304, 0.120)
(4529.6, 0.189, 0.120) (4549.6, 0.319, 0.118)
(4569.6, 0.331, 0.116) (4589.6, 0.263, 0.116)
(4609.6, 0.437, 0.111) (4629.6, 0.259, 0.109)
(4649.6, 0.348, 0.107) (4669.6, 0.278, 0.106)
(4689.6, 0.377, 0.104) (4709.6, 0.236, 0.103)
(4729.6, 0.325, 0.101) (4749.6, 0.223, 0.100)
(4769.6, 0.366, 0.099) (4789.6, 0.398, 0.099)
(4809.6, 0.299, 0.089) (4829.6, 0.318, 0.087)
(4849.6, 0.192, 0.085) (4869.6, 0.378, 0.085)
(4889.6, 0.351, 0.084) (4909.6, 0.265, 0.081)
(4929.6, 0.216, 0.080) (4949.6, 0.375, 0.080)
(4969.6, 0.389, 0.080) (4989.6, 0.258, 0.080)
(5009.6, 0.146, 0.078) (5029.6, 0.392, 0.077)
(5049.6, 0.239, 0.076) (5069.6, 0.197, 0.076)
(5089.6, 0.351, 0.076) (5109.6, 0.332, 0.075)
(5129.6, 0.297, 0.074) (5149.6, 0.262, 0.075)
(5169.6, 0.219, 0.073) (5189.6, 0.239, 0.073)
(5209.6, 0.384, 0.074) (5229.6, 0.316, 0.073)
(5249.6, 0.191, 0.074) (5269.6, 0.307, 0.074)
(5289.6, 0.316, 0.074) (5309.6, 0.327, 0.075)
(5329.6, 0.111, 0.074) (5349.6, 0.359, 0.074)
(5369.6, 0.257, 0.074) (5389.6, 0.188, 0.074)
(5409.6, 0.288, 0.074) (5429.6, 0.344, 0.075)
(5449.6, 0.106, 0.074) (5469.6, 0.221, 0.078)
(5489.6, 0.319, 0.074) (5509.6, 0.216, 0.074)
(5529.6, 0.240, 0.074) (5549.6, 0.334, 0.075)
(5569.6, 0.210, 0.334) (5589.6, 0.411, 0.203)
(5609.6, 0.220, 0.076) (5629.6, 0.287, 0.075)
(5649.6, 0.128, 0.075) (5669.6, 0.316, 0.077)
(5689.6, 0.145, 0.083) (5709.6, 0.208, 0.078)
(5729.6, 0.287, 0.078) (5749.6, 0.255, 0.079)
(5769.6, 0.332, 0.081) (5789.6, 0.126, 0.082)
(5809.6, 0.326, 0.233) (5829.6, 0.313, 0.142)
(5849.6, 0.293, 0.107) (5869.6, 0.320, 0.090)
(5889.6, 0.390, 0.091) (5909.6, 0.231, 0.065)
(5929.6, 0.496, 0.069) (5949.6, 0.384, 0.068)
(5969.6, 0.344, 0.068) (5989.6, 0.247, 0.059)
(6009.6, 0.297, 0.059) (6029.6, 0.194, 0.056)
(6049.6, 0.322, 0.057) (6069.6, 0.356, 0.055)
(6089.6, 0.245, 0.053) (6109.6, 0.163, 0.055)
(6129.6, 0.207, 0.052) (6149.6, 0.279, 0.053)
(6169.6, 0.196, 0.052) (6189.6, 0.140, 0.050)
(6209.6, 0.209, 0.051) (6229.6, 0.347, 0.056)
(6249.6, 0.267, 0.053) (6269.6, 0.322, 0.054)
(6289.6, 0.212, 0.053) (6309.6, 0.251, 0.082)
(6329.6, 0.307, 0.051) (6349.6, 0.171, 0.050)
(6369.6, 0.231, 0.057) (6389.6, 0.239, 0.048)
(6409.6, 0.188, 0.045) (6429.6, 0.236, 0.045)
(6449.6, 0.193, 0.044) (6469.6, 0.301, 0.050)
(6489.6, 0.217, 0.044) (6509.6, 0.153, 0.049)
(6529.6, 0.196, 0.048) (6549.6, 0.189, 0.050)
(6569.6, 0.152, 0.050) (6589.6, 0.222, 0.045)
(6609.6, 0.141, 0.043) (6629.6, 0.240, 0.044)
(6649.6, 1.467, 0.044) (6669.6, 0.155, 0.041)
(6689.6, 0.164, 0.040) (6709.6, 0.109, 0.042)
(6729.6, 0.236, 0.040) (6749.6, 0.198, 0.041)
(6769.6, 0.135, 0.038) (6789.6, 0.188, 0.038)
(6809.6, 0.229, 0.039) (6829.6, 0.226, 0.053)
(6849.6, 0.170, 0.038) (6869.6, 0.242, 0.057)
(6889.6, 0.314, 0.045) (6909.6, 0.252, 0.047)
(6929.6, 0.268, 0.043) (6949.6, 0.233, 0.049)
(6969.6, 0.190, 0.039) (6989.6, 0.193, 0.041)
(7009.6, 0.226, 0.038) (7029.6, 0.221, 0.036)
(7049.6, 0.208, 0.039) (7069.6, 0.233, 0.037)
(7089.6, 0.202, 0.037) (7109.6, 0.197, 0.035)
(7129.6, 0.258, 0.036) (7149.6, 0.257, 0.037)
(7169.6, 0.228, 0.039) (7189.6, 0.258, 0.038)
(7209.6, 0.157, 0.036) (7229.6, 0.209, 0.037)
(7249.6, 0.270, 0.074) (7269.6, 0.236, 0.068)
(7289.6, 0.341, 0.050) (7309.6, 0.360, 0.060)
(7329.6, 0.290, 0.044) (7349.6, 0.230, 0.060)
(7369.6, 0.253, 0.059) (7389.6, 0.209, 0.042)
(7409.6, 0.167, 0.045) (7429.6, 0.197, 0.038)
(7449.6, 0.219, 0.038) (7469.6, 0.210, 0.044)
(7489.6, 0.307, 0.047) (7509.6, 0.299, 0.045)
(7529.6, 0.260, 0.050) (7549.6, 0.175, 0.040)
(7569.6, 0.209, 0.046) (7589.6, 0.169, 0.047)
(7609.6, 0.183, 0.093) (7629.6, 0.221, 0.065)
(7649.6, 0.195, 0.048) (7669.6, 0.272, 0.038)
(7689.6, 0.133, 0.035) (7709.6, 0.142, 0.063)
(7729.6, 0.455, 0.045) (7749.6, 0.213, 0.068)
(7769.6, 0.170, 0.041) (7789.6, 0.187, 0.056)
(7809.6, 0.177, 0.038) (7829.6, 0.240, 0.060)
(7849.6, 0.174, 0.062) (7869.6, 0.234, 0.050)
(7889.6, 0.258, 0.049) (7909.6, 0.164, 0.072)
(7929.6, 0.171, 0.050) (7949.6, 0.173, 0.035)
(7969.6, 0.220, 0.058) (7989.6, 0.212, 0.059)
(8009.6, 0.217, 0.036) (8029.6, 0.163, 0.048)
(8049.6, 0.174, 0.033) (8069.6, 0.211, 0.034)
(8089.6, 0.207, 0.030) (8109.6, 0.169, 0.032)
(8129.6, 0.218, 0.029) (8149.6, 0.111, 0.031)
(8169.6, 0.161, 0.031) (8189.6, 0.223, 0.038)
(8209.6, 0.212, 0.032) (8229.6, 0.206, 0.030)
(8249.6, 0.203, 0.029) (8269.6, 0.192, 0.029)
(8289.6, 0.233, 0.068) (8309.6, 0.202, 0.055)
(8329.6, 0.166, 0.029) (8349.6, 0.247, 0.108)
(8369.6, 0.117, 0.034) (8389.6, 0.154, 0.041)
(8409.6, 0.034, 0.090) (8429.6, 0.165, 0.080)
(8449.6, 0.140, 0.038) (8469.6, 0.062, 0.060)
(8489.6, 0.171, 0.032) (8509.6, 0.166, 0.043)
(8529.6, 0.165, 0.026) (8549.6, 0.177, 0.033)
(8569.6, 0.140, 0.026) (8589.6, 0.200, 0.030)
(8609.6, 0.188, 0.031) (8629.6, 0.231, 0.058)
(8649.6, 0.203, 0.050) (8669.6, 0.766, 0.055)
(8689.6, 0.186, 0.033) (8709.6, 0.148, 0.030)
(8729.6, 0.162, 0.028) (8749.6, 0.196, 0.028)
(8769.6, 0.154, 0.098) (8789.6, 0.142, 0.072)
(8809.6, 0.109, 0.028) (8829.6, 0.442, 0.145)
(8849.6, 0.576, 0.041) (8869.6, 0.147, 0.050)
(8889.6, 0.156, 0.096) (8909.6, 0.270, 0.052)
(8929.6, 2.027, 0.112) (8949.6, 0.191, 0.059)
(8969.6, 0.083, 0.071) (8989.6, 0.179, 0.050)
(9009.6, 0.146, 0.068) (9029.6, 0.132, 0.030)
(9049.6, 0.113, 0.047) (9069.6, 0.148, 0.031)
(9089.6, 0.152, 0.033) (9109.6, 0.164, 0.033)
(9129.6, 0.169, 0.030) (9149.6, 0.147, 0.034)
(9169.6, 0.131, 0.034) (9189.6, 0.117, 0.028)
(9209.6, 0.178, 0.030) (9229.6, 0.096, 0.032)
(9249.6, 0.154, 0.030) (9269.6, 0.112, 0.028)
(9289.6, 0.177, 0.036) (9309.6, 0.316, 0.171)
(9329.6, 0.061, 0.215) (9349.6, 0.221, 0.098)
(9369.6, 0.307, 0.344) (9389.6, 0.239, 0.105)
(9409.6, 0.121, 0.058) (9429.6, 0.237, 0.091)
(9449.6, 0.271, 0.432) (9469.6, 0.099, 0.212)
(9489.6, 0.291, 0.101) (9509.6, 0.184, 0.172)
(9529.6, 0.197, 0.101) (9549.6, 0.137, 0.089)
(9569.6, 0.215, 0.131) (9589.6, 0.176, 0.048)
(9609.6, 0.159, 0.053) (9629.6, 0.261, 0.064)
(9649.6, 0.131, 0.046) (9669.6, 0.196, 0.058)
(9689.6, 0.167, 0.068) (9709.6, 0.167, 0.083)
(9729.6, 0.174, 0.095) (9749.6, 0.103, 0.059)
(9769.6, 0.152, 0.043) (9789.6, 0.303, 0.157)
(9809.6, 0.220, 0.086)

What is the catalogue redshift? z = 0.782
